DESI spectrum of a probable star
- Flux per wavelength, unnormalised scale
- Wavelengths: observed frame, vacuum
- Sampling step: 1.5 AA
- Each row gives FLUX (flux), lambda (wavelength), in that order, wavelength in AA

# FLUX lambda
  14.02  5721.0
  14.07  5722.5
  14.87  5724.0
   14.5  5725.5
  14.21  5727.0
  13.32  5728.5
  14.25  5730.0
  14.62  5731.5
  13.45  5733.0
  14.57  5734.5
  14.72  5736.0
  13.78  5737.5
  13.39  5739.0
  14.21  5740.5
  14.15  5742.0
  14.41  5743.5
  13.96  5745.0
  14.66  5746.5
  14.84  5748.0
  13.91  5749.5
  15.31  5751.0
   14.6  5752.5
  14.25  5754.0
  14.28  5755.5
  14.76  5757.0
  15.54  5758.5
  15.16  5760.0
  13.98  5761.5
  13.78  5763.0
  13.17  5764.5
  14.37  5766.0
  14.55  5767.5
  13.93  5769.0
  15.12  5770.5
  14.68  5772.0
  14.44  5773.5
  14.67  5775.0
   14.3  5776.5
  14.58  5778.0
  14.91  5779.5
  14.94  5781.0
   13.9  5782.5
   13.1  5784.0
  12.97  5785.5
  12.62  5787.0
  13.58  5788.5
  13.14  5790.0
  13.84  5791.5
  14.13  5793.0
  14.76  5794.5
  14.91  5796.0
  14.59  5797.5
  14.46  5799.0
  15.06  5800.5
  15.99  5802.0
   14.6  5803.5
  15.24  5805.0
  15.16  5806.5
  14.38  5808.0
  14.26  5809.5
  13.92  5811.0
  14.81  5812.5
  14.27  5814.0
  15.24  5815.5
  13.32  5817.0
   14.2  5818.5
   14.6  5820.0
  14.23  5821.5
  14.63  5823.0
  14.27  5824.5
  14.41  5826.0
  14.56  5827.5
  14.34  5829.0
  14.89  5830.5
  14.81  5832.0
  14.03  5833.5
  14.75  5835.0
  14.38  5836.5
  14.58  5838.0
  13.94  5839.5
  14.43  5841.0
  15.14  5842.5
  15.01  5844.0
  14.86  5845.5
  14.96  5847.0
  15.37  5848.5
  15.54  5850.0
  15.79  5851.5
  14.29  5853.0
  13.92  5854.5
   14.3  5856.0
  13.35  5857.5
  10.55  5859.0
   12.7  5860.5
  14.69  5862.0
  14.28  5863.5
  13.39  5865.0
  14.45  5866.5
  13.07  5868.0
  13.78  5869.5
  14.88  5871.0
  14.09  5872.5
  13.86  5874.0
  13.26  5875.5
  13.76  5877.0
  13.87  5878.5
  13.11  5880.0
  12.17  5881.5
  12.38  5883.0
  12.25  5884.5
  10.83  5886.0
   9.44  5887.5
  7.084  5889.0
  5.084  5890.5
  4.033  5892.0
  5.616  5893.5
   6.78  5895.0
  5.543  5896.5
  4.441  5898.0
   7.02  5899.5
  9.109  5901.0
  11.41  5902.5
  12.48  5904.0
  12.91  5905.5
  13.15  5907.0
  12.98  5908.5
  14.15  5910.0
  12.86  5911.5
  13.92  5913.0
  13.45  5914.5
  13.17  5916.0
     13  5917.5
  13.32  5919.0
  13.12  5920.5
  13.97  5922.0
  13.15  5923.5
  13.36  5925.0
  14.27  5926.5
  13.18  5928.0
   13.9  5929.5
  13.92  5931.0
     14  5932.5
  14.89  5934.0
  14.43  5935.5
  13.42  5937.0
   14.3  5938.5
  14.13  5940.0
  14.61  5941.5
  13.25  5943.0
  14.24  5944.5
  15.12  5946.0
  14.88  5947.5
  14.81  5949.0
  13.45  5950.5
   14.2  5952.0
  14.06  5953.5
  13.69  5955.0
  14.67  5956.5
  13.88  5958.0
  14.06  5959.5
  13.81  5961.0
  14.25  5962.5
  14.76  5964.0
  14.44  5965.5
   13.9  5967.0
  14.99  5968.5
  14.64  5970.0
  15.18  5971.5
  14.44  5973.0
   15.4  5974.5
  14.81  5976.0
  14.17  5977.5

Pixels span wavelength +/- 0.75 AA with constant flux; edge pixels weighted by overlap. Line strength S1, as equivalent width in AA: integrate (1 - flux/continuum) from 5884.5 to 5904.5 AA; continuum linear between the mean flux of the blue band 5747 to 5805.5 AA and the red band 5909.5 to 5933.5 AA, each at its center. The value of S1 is 8.7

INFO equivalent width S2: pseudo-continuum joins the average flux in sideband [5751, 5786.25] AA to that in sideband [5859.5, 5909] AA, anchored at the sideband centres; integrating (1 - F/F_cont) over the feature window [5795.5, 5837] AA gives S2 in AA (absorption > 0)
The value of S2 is -4.9 AA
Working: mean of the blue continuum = 14.4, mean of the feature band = 14.6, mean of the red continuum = 11.1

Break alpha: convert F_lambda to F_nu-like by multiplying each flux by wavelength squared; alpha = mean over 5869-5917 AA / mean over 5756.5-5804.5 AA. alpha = 0.8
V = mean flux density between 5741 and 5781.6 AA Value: 14.5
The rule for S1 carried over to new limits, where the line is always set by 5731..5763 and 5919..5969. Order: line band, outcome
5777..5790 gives 0.5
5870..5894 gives 5.3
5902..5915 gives 1.0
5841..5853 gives -0.8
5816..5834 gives -0.1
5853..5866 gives 0.7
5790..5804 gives -0.3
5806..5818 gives -0.1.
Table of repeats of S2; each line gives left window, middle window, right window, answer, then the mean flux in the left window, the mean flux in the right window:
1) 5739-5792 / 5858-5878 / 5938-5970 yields 0.9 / 14.2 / 14.3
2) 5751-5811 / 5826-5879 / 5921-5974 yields 0.2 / 14.4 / 14.2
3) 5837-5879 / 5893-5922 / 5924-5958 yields 6.2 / 14.1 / 14.1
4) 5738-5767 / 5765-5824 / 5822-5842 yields 0.2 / 14.4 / 14.5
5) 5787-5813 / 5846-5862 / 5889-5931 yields -1.6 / 14.5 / 11.1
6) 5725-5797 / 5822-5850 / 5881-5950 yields -3.3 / 14.2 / 12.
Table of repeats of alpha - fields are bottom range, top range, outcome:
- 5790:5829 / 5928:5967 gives 1.02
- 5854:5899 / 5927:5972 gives 1.29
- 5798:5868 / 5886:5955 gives 0.86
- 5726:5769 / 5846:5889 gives 0.98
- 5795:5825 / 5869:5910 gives 0.75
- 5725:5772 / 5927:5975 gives 1.07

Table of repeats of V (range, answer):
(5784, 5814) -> 14.3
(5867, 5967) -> 12.6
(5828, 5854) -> 14.8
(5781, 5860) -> 14.4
